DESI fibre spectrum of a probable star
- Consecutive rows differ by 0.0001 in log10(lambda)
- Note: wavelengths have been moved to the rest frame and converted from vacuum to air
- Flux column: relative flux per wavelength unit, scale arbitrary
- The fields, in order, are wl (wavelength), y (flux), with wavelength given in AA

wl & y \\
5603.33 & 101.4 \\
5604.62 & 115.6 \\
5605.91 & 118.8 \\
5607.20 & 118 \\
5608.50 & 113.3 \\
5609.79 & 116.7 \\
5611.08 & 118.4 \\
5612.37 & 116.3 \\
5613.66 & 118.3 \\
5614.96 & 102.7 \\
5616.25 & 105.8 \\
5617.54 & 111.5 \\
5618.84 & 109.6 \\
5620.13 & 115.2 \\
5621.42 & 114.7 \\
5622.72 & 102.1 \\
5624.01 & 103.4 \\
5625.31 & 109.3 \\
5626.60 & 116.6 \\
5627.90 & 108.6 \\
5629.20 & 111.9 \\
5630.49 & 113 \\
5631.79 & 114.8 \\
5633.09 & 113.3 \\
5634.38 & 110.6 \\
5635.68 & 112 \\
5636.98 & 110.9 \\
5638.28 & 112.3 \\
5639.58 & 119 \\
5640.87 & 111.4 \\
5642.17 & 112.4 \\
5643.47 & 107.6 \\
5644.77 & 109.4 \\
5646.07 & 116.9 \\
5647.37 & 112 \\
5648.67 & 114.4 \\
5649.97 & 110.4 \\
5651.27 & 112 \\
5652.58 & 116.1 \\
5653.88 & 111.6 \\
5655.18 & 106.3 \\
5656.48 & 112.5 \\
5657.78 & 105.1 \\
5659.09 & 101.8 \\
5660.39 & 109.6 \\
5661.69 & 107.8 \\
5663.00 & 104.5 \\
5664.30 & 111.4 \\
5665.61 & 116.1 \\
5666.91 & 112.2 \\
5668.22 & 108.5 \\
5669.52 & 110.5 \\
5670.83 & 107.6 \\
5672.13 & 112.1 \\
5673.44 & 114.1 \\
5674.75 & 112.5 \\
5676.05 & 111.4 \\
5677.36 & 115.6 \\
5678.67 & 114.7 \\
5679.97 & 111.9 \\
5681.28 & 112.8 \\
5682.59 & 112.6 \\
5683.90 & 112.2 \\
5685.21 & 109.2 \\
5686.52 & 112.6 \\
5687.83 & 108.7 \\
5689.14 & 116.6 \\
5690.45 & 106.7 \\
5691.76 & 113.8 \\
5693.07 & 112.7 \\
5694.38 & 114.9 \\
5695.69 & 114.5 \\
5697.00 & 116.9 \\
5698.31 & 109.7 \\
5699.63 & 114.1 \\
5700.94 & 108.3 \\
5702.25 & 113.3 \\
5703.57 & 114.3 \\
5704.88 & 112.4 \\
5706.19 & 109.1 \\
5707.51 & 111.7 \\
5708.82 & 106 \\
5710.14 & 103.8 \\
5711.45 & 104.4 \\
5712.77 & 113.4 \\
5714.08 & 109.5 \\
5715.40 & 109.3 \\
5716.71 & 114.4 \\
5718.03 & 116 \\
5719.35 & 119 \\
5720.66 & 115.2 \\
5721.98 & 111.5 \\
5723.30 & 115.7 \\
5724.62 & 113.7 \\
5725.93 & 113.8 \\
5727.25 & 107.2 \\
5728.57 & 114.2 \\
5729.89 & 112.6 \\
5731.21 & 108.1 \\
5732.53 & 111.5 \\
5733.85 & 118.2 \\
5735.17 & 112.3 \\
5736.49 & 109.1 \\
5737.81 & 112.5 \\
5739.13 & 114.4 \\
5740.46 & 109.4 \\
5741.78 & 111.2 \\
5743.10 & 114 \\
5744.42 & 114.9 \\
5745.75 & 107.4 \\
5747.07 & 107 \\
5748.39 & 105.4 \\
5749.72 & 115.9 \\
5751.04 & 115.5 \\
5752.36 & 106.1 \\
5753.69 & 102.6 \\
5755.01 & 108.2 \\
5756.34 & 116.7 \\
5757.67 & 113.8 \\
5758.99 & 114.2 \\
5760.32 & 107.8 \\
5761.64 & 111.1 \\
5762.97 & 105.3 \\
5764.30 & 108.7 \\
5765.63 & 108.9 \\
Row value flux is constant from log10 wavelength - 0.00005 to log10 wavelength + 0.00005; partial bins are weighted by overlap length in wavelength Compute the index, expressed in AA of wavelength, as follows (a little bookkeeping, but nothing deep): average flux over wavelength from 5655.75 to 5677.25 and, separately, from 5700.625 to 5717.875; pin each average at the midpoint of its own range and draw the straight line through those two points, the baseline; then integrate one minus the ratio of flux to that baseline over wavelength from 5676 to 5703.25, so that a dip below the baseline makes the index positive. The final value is -0.6 AA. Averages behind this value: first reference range 110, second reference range 110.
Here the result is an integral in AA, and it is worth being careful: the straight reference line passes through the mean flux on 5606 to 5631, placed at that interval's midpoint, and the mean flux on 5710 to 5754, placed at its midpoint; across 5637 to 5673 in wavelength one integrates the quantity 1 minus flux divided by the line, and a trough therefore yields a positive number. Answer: 0.3 AA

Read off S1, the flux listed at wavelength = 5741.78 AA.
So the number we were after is 111.2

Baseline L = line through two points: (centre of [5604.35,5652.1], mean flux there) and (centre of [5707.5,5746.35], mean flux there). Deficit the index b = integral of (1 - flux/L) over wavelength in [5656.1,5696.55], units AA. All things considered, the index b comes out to 0.3 AA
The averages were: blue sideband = 112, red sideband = 112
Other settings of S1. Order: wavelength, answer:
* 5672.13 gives 112.1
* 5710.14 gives 103.8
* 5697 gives 116.9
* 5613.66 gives 118.3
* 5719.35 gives 119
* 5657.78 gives 105.1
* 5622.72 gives 102.1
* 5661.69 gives 107.8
